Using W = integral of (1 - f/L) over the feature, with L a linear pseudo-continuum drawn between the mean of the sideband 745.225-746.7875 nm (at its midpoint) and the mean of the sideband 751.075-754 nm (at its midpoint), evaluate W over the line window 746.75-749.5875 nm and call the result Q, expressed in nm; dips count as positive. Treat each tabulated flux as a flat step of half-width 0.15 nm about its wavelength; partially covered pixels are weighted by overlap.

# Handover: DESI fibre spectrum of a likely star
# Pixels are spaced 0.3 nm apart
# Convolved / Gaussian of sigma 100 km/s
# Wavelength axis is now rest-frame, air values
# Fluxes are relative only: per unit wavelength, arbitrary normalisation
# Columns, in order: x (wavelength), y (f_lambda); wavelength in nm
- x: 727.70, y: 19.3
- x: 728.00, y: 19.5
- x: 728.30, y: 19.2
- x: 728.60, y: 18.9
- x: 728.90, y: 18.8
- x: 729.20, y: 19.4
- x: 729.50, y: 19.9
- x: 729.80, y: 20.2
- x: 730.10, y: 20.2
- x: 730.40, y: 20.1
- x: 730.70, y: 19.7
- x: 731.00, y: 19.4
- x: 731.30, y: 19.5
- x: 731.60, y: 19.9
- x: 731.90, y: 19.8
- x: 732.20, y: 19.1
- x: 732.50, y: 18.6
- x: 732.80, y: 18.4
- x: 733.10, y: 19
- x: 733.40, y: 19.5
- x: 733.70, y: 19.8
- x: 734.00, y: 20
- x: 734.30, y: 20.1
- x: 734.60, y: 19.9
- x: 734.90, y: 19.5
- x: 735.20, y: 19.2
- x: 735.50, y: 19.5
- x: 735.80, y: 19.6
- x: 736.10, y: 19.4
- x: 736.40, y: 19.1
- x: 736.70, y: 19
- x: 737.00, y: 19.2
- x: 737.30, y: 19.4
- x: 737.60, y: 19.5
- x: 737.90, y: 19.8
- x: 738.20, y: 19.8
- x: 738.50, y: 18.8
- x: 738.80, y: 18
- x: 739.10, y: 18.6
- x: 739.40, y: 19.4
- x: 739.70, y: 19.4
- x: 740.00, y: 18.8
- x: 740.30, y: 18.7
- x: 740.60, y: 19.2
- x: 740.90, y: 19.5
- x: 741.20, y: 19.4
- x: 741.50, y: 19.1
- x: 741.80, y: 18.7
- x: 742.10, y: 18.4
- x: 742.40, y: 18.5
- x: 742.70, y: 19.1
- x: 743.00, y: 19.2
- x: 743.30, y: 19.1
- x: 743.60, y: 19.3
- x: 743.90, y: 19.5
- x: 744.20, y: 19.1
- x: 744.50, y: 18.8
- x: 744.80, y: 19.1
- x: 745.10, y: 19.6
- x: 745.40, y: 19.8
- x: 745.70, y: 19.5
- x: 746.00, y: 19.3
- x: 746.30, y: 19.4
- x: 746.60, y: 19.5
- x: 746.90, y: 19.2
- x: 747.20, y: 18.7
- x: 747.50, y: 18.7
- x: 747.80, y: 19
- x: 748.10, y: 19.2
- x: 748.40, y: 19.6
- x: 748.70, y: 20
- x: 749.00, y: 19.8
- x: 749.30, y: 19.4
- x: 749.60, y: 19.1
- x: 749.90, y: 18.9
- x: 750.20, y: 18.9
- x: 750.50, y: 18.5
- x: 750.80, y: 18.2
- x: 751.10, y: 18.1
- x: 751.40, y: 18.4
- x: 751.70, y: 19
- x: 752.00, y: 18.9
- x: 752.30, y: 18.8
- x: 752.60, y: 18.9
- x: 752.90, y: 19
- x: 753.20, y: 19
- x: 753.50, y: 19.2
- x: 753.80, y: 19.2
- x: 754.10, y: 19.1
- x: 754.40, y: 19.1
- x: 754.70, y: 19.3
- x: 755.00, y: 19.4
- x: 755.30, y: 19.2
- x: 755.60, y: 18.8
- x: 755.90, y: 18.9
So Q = 0.00 nm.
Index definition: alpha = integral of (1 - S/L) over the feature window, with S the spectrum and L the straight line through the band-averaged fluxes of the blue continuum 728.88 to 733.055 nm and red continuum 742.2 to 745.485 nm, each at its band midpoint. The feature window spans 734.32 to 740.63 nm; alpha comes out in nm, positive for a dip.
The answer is 0.03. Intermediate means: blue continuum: 19.5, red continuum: 19.2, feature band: 19.2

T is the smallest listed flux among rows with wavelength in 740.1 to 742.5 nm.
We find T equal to 18.4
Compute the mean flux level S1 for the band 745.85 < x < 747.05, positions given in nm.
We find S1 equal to 19.3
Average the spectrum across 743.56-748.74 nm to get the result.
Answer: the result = 19.3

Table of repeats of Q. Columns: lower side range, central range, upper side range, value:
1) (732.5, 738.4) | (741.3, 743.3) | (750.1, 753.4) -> 0.03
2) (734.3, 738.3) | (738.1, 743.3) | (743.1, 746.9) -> 0.11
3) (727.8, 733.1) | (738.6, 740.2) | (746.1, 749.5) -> 0.04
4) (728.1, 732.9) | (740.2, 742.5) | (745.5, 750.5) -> 0.04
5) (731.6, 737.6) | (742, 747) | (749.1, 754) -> -0.03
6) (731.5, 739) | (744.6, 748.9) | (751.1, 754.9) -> -0.05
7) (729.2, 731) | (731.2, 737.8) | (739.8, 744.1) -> 0.06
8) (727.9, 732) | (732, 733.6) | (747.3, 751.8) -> 0.04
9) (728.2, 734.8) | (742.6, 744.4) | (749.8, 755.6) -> 0.00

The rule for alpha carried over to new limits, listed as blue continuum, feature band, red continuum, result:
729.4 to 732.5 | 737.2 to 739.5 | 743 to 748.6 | 0.04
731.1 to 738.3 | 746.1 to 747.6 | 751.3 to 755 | 0.00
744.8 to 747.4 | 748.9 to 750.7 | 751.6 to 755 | 0.01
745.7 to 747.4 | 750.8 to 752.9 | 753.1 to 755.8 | 0.05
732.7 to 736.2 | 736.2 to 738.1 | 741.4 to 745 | 0.00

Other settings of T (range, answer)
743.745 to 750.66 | 18.5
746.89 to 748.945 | 18.7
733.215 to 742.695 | 18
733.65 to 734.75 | 19.8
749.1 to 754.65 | 18.1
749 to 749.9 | 18.9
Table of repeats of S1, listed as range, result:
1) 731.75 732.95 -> 19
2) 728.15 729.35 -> 19.1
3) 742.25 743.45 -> 19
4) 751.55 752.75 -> 18.9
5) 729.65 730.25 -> 20.2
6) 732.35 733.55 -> 18.9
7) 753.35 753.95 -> 19.2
